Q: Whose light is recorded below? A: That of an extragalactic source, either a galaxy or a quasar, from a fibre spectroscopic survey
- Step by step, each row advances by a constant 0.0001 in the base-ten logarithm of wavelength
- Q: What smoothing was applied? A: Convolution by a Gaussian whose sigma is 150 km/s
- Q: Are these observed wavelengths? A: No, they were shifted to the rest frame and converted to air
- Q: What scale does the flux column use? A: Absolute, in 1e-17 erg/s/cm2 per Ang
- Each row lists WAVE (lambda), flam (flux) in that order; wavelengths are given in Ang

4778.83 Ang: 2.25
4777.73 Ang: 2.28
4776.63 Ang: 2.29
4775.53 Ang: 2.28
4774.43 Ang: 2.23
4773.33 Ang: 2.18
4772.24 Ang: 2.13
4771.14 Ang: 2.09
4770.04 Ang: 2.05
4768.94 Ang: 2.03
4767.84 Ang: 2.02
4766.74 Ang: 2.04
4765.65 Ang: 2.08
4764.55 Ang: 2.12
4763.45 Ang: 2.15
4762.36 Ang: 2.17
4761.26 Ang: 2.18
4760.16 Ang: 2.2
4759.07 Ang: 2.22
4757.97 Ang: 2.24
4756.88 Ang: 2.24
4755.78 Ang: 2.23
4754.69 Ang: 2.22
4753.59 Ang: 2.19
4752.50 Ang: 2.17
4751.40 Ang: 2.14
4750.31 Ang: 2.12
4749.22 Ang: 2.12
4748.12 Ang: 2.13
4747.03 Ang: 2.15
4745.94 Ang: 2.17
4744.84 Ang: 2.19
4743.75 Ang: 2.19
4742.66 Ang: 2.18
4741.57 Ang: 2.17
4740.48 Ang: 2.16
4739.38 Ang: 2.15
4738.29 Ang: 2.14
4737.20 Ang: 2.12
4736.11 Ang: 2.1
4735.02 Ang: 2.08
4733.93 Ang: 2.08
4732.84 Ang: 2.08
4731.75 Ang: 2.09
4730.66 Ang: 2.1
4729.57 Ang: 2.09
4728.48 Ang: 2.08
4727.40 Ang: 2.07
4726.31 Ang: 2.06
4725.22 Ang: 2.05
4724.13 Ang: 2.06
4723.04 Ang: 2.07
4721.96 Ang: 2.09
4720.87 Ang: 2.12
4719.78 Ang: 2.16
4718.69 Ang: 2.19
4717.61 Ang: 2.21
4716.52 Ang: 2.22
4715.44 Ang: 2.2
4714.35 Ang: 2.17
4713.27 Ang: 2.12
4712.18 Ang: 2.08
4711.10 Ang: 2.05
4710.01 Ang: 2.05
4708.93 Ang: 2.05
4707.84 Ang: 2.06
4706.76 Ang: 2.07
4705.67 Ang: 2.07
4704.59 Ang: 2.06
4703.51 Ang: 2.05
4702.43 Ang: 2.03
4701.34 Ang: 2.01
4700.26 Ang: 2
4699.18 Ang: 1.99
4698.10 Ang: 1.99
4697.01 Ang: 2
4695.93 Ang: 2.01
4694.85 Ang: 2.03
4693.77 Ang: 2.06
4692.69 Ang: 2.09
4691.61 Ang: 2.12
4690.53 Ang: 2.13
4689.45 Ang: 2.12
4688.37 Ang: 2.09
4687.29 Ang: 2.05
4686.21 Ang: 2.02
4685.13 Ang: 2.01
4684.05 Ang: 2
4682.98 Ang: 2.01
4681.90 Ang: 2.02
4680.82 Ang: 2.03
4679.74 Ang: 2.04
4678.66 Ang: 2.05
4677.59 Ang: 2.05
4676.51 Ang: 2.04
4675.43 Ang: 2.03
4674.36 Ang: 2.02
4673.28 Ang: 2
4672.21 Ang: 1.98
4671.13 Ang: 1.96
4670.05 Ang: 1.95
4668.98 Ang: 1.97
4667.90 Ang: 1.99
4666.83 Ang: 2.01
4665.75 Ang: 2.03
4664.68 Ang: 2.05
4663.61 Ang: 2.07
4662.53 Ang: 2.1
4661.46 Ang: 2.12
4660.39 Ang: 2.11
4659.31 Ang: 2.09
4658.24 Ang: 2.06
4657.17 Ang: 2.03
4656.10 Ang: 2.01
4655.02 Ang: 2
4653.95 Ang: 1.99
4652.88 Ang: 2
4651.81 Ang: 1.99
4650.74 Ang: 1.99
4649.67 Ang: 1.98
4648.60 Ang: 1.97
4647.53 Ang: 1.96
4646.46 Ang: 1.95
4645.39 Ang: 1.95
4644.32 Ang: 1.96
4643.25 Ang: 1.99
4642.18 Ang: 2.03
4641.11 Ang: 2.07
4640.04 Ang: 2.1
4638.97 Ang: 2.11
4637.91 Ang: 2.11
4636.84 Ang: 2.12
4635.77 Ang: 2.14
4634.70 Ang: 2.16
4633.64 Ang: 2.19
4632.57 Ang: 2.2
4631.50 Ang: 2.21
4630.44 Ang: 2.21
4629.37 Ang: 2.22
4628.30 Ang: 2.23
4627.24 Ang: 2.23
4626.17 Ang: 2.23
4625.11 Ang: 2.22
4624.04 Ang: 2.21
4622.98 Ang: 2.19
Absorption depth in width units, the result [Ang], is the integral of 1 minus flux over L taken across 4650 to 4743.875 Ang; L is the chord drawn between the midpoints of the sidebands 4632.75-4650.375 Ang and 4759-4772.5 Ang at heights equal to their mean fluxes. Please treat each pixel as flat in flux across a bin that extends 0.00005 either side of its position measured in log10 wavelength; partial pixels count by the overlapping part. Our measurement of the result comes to 0.6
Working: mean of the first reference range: 2.05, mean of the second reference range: 2.11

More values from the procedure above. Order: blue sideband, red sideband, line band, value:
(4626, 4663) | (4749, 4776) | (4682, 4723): 0.8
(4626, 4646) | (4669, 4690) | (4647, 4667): 0.4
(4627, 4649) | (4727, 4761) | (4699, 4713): 0.6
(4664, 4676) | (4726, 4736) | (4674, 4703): -0.2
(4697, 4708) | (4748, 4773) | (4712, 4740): -0.5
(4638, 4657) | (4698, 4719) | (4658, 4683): 0.0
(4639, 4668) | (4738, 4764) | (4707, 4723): 0.0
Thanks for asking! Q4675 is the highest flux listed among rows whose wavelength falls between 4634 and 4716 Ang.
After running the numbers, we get 2.2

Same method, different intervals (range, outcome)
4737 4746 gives 2.19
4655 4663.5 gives 2.12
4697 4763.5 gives 2.24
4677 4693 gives 2.13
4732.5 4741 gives 2.16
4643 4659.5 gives 2.09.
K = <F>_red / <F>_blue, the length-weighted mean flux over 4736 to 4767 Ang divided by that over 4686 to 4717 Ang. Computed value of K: 1.05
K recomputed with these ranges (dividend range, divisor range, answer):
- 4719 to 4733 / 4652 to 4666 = 1.02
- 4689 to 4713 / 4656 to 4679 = 1.01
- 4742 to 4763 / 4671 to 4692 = 1.07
